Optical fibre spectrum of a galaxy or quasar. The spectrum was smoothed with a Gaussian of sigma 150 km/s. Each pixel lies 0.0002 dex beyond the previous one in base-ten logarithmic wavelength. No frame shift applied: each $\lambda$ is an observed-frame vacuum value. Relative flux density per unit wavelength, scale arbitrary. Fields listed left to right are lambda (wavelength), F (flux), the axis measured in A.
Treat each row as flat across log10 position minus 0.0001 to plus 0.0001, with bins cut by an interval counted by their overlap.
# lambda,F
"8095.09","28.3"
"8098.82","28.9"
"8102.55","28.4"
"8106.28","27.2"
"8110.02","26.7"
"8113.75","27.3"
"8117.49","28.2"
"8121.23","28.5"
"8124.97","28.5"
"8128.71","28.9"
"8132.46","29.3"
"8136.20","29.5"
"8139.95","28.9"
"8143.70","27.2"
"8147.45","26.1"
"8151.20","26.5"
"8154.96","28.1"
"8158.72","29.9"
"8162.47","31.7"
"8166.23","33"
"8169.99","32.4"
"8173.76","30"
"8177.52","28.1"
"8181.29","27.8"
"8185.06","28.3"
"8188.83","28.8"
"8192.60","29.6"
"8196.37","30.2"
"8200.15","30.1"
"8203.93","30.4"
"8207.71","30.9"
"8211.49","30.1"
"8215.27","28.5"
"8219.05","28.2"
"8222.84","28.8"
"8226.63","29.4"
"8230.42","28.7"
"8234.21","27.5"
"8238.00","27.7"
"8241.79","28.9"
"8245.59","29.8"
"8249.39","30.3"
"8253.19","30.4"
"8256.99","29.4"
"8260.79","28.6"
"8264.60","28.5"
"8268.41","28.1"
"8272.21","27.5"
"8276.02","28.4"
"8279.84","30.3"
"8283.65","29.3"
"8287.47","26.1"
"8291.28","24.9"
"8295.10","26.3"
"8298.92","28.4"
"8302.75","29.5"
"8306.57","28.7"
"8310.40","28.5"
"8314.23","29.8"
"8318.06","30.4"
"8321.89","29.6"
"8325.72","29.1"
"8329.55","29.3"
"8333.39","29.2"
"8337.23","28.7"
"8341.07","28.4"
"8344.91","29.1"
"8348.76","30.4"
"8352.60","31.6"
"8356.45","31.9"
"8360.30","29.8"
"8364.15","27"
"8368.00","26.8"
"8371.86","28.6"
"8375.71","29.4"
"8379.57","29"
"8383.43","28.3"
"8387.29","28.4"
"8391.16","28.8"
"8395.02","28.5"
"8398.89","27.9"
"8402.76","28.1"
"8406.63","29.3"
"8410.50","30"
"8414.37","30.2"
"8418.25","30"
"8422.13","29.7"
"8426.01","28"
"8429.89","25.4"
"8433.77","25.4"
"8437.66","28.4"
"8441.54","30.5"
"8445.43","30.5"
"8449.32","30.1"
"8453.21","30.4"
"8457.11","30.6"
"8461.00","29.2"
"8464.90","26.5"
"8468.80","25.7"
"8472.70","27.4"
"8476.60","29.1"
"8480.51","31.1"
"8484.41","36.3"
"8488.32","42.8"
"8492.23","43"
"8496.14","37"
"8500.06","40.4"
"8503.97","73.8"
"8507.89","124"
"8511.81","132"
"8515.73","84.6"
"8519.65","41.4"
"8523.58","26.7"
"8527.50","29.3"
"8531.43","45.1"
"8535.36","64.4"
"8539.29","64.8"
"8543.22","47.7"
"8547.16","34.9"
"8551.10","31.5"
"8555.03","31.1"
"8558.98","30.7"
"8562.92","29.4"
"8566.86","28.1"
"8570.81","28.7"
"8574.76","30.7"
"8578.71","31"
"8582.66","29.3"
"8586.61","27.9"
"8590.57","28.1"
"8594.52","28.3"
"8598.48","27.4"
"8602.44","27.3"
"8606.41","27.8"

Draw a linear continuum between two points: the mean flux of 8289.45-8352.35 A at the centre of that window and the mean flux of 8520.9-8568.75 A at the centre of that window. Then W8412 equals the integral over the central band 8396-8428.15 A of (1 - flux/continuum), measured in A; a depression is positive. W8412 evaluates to 3.7 A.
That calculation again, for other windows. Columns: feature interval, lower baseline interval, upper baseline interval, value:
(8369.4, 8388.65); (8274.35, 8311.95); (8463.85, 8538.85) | 4.5 A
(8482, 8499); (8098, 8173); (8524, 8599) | -2.7 A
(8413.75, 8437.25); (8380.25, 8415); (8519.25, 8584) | 1.7 A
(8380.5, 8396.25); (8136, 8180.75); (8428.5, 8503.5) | 1.6 A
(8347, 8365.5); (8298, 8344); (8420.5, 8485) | -0.7 A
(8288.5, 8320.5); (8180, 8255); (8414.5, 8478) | 0.8 A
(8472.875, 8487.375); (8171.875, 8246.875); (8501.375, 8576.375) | 4.6 A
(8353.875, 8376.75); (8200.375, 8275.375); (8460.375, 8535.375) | 5.9 A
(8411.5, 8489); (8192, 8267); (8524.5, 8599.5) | 8.2 A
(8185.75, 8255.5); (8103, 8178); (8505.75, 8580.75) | 7.4 A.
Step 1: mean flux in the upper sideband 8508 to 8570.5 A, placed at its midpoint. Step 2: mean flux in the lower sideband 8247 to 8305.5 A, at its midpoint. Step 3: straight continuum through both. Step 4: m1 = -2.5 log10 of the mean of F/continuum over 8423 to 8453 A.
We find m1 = 0.410 mag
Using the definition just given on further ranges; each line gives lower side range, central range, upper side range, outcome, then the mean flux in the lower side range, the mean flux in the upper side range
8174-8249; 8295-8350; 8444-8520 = 0.25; 29.1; 47.6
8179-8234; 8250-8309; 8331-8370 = 0.03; 29.2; 29.3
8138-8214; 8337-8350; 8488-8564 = 0.37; 29.4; 53.2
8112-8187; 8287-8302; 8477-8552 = 0.41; 28.9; 54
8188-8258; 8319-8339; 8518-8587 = 0.08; 29.4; 36.4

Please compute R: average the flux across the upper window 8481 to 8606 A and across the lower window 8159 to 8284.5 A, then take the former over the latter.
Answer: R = 1.5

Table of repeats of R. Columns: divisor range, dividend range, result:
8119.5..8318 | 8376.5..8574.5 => 1.33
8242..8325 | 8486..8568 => 1.80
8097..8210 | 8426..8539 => 1.51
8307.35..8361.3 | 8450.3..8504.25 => 1.17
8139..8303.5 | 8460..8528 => 1.72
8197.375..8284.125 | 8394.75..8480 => 0.99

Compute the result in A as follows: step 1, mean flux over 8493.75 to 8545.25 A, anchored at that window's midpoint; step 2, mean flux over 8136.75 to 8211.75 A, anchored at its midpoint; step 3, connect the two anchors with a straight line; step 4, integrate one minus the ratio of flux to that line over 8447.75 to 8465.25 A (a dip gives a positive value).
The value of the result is 8.28 A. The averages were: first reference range 29.4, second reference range 62.2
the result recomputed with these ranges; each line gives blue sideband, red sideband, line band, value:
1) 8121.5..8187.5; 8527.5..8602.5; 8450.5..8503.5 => -0.5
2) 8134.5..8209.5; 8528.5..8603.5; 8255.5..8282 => 1.8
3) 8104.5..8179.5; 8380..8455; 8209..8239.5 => 0.2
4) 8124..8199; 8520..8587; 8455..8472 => 3.3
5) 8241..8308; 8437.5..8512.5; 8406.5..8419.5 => 2.9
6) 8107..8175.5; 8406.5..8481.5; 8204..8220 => -0.4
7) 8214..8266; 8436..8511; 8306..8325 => 1.9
